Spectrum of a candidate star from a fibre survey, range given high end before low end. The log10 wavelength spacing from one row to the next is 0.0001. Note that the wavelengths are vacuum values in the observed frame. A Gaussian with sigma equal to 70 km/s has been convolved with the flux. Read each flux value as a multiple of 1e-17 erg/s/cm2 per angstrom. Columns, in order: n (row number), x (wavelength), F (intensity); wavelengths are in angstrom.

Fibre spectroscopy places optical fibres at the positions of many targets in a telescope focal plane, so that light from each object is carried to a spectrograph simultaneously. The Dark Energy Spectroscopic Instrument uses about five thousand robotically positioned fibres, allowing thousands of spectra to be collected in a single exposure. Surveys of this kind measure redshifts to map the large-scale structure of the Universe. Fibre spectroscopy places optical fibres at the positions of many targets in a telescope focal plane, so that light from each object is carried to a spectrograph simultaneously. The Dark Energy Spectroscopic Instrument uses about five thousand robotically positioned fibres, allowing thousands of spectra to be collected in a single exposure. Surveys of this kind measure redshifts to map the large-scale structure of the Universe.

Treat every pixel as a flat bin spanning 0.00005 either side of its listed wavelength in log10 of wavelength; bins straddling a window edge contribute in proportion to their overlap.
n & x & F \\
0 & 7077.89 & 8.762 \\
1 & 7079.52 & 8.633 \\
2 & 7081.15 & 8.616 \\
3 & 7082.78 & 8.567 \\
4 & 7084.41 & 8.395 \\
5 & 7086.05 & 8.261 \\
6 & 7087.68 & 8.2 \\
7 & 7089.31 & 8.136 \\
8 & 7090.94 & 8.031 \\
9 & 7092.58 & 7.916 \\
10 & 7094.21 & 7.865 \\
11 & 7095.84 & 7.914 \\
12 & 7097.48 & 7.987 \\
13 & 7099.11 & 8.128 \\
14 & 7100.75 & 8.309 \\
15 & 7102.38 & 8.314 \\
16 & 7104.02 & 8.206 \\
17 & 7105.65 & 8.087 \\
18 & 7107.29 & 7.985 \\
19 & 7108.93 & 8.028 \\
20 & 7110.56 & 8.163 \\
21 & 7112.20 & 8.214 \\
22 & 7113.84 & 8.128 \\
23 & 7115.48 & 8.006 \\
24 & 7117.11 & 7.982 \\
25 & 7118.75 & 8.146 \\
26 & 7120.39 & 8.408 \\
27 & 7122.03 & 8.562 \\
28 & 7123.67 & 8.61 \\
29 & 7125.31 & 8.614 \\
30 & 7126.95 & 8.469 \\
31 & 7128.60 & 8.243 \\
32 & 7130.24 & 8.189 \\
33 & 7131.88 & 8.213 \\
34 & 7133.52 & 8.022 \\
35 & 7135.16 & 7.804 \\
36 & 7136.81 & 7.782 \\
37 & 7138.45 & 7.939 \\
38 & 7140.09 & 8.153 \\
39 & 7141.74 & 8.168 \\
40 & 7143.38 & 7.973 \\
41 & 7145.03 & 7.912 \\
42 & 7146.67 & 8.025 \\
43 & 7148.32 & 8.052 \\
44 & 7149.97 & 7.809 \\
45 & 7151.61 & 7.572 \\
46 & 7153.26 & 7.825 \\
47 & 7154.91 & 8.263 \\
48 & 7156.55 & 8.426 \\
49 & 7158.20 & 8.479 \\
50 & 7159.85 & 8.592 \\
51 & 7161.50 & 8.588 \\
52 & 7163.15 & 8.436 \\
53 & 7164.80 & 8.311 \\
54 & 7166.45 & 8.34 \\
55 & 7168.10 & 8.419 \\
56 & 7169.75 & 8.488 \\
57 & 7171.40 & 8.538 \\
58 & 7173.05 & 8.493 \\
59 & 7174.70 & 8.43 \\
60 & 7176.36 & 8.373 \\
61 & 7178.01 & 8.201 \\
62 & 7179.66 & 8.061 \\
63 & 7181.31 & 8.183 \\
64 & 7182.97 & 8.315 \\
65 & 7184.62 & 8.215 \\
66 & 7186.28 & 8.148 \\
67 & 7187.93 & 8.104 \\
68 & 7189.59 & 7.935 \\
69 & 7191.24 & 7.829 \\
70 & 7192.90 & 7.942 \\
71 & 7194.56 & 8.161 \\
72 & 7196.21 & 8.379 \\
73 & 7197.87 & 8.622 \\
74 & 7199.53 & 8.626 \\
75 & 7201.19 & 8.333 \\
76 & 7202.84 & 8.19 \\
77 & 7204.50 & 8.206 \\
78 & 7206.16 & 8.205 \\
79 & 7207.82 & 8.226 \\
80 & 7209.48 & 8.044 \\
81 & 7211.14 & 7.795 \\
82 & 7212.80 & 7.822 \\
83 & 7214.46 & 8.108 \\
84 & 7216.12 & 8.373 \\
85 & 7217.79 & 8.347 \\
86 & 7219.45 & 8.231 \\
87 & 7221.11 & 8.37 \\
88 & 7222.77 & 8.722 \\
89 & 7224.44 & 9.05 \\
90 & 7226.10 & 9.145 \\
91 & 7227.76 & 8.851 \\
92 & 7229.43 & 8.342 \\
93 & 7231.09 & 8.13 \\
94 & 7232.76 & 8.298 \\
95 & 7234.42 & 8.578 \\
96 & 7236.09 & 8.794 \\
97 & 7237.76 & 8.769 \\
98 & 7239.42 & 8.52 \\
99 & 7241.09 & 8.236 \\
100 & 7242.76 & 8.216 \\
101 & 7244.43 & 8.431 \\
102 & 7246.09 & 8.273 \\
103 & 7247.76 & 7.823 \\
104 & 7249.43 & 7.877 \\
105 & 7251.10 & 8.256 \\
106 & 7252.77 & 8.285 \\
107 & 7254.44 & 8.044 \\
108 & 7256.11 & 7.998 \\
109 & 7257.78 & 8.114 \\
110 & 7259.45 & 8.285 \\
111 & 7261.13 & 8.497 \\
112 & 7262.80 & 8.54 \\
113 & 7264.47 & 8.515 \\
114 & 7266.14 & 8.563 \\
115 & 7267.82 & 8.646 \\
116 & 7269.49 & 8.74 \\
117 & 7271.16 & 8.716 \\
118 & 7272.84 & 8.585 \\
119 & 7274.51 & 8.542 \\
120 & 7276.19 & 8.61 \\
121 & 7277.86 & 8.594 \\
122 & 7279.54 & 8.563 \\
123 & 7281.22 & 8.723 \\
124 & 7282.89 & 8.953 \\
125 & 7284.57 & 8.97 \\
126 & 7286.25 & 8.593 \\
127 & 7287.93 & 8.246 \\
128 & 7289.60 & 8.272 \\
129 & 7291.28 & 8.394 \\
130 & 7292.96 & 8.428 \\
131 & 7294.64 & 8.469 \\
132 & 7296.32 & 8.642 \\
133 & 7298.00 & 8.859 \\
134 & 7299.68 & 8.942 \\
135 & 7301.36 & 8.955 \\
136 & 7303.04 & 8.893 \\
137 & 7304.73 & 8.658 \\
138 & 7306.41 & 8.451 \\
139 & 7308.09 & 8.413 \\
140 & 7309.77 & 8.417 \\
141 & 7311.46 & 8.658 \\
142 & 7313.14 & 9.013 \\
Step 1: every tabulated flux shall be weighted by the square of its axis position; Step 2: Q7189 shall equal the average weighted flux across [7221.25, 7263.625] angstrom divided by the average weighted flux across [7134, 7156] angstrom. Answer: 1.09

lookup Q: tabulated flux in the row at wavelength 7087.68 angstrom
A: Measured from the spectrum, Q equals 8.2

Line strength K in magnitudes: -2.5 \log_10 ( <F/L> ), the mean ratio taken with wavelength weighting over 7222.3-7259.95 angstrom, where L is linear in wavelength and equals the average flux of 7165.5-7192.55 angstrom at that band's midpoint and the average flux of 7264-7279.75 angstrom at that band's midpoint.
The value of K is 0.01 mag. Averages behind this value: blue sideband 8.25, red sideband 8.61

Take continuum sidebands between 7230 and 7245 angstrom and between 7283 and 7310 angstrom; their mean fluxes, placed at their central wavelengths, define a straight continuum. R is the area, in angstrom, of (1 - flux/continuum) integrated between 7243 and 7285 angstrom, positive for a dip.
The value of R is 0.4 angstrom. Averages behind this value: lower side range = 8.44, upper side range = 8.61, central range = 8.44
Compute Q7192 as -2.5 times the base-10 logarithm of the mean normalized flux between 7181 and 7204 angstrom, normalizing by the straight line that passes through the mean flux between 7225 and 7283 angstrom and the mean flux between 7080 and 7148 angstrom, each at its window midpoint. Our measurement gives 0.02 mag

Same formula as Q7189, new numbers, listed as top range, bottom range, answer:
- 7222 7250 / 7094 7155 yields 1.08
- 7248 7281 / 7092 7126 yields 1.08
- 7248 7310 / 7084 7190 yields 1.08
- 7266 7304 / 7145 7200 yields 1.08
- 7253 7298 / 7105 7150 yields 1.09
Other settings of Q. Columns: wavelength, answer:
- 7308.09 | 8.413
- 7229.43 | 8.342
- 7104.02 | 8.206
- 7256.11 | 7.998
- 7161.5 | 8.588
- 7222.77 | 8.722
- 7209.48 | 8.044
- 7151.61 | 7.572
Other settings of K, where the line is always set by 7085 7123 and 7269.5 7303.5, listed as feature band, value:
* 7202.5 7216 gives 0.045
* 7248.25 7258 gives 0.061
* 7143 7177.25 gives 0.005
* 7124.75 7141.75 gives 0.011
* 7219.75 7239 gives -0.018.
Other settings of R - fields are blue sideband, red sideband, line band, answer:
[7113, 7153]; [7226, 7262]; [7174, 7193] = 0.1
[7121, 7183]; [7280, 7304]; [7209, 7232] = 0.2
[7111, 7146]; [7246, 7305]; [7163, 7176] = -0.3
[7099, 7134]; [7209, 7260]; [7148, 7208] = 0.2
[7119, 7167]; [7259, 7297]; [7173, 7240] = 0.4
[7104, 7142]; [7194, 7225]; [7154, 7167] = -0.3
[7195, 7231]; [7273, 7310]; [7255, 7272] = 0.2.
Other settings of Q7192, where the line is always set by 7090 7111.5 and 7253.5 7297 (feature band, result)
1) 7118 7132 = -0.03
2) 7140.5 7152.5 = 0.03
